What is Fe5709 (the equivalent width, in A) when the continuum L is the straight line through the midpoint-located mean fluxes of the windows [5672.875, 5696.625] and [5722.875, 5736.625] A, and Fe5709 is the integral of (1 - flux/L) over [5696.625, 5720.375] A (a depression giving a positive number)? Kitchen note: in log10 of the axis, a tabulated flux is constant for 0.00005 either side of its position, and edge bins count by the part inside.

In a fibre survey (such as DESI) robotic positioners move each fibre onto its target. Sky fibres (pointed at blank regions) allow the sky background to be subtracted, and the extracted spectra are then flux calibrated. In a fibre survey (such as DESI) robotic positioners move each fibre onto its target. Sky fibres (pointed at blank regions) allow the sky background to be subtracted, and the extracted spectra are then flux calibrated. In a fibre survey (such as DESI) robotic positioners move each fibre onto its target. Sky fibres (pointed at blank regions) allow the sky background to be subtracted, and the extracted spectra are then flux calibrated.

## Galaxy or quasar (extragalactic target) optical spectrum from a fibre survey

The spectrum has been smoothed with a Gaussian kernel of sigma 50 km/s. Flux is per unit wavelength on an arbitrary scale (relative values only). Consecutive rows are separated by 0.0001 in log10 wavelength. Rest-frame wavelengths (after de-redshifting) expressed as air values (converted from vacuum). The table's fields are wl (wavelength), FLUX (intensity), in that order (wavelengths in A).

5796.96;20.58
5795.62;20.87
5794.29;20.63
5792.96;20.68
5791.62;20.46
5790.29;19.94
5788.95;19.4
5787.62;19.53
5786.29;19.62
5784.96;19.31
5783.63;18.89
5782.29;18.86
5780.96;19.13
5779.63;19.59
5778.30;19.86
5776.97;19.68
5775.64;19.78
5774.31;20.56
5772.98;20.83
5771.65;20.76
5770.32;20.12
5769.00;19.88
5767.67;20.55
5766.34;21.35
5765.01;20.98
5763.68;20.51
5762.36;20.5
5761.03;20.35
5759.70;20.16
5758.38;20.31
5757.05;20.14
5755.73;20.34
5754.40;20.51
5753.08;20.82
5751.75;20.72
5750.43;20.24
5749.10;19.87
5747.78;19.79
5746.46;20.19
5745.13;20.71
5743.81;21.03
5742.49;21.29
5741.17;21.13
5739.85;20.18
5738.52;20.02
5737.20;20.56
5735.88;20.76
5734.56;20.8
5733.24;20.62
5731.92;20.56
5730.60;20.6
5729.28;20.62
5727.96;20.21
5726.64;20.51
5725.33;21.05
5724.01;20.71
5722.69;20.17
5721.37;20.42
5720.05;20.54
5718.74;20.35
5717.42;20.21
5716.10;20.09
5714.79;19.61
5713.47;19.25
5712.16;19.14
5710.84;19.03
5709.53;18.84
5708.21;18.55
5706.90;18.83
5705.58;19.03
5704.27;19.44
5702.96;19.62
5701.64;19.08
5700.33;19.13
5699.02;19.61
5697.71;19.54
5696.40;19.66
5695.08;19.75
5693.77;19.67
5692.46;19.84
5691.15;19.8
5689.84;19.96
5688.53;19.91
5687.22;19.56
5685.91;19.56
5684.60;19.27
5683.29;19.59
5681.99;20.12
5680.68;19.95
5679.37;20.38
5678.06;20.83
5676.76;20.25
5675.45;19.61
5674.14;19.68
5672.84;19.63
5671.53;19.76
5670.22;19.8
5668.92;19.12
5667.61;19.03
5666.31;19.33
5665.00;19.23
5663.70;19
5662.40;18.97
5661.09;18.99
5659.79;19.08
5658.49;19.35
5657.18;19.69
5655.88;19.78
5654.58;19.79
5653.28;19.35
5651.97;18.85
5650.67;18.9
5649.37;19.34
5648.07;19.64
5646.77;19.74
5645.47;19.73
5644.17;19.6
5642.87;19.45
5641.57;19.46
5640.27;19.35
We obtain 1.0 A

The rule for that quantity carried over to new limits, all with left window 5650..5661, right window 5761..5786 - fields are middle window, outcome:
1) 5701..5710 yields 0.3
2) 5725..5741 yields -0.6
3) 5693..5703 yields 0.0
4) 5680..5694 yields -0.2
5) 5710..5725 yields -0.2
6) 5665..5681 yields -0.3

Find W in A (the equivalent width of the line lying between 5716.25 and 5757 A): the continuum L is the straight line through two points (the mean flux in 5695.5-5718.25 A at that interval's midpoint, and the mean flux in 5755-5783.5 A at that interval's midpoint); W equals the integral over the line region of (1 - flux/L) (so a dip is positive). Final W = -1.6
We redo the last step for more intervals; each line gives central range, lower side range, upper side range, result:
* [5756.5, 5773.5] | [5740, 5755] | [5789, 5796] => 0.01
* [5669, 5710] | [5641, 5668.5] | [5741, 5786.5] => 0.02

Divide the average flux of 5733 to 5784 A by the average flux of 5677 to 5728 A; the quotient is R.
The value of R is 1.03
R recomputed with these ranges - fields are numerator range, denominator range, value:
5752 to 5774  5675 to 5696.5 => 1.03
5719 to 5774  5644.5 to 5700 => 1.05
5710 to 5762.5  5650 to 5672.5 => 1.05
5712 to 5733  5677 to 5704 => 1.03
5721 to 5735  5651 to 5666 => 1.07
